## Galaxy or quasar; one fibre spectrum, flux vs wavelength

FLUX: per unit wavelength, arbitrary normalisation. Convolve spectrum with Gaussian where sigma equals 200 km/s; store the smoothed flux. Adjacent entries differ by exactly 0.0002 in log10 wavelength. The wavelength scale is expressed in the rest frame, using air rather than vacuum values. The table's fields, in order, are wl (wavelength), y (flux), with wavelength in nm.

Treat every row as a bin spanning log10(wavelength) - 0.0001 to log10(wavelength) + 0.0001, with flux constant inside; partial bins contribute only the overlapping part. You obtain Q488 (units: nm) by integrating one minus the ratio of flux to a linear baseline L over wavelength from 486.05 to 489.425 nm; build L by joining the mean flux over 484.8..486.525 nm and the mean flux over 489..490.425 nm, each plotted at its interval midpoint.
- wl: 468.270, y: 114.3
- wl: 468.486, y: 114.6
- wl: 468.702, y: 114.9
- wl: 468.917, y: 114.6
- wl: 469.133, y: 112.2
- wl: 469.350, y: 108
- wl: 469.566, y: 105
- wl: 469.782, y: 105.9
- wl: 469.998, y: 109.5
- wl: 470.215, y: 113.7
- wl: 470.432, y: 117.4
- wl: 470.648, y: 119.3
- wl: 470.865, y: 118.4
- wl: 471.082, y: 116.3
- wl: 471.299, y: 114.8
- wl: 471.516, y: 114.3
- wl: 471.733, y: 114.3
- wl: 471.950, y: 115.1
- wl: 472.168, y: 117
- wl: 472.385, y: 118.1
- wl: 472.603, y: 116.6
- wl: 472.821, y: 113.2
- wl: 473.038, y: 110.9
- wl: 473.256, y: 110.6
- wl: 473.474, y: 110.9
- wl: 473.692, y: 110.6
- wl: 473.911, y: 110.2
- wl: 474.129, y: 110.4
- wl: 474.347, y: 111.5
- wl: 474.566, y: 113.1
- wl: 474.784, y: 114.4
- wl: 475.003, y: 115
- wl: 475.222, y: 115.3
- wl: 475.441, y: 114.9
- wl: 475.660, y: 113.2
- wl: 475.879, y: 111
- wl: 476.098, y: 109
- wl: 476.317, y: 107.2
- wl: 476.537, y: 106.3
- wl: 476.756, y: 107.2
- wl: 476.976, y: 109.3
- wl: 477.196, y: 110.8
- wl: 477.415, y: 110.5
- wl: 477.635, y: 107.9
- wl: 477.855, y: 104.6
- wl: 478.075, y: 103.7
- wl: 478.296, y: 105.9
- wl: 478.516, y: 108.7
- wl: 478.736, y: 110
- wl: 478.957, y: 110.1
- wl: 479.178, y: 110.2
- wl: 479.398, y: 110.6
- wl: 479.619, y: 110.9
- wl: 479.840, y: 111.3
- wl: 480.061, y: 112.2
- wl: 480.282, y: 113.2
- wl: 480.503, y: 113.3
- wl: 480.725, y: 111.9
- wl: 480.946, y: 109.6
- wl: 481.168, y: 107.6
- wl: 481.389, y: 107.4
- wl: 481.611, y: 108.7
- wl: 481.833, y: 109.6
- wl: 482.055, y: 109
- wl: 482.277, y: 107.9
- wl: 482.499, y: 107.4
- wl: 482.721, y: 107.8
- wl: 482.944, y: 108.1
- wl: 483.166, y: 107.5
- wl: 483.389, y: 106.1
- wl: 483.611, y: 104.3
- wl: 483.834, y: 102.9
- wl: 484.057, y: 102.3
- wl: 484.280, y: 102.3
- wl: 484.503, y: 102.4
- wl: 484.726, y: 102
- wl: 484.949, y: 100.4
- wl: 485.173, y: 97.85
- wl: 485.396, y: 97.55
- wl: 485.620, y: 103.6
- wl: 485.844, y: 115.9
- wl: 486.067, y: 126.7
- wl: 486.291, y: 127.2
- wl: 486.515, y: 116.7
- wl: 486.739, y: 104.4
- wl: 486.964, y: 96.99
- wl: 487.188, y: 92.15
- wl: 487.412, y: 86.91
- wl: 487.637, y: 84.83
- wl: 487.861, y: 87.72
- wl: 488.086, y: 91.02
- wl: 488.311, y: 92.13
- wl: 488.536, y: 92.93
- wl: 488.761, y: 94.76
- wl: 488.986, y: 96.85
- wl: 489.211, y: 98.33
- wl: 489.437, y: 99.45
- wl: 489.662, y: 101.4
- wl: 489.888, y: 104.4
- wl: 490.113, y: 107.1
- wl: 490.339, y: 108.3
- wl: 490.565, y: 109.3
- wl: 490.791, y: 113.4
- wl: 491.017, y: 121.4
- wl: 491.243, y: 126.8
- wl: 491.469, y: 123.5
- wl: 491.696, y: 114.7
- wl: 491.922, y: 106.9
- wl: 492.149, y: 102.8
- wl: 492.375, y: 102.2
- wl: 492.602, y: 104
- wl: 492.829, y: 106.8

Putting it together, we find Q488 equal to 0.25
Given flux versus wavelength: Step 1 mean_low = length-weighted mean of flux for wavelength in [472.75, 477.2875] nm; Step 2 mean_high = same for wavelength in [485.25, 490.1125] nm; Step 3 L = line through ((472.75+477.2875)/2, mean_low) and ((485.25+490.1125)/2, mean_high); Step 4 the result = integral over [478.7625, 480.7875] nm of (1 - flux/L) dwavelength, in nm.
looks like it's -0.08 nm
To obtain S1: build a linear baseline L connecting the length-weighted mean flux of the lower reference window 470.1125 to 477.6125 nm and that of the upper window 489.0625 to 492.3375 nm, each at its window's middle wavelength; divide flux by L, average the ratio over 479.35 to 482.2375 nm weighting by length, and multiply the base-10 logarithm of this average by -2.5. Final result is 0.01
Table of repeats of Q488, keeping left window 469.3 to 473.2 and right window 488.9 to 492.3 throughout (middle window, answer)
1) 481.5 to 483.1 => 0.04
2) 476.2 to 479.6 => 0.12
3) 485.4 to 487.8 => 0.11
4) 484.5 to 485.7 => 0.11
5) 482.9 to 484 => 0.05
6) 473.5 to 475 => 0.02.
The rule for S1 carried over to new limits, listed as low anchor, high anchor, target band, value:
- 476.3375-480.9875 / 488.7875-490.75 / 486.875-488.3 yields 0.16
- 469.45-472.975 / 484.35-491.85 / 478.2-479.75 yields 0.00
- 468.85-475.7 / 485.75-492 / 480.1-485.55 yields 0.02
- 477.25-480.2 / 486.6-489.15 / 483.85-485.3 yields -0.03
